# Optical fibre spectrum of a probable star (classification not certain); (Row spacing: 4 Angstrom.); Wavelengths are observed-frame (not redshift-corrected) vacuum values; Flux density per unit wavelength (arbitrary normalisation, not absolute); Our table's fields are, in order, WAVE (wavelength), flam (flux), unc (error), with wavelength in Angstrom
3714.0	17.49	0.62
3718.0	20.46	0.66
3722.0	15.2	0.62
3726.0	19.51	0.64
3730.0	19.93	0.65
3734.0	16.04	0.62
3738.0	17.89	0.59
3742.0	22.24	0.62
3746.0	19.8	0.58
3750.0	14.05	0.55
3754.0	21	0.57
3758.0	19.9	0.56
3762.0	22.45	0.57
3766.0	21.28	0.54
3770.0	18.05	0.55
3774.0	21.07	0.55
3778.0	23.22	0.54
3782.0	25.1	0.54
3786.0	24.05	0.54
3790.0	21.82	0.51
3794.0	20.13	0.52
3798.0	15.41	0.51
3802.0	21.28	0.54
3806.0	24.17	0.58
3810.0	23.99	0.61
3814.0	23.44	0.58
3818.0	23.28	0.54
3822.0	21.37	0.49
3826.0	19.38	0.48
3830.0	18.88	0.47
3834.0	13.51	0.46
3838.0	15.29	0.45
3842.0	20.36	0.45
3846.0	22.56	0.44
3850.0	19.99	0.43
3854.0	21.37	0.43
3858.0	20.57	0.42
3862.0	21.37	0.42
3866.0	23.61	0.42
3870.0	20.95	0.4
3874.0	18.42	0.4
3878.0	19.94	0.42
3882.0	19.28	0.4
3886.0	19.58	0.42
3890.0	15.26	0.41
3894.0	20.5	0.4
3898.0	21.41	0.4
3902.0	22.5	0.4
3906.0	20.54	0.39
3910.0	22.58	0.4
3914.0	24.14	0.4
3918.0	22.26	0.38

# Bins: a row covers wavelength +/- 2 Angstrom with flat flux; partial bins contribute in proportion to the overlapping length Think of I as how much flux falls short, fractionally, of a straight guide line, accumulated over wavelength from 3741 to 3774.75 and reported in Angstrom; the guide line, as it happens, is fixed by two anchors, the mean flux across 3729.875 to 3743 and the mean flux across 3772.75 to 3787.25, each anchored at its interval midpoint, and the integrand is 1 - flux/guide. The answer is 1.8 Angstrom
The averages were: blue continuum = 18.7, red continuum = 23.4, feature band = 19.9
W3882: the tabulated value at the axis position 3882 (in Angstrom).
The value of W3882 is 19.28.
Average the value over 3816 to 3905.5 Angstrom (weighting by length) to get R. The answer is 20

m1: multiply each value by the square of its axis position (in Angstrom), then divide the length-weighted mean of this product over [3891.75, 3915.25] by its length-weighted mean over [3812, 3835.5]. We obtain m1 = 1.1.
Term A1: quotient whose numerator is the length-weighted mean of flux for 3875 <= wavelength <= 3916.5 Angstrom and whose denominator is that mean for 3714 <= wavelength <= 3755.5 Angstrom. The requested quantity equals 1.1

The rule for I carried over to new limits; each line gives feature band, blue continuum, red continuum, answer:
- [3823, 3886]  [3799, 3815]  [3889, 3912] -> 5.65 Angstrom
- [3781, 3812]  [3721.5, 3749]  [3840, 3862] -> -3.09 Angstrom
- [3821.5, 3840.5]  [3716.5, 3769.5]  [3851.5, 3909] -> 2.37 Angstrom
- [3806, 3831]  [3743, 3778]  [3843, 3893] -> -2.38 Angstrom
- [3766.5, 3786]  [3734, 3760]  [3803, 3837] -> -2.32 Angstrom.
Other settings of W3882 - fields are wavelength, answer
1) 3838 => 15.29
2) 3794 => 20.13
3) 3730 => 19.93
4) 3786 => 24.05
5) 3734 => 16.04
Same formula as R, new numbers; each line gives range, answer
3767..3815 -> 21.8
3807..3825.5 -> 22.8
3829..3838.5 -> 15.7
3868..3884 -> 19.6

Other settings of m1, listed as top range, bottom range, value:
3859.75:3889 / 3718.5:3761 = 1.16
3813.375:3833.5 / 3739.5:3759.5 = 1.10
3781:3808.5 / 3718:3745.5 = 1.20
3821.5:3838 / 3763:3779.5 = 0.87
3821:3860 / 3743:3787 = 0.96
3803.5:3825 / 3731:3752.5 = 1.32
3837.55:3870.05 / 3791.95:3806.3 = 1.09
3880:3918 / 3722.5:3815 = 1.08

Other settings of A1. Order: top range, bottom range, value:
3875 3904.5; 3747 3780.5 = 0.98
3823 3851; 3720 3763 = 0.99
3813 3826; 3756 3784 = 1.03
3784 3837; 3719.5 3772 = 1.09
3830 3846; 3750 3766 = 0.86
